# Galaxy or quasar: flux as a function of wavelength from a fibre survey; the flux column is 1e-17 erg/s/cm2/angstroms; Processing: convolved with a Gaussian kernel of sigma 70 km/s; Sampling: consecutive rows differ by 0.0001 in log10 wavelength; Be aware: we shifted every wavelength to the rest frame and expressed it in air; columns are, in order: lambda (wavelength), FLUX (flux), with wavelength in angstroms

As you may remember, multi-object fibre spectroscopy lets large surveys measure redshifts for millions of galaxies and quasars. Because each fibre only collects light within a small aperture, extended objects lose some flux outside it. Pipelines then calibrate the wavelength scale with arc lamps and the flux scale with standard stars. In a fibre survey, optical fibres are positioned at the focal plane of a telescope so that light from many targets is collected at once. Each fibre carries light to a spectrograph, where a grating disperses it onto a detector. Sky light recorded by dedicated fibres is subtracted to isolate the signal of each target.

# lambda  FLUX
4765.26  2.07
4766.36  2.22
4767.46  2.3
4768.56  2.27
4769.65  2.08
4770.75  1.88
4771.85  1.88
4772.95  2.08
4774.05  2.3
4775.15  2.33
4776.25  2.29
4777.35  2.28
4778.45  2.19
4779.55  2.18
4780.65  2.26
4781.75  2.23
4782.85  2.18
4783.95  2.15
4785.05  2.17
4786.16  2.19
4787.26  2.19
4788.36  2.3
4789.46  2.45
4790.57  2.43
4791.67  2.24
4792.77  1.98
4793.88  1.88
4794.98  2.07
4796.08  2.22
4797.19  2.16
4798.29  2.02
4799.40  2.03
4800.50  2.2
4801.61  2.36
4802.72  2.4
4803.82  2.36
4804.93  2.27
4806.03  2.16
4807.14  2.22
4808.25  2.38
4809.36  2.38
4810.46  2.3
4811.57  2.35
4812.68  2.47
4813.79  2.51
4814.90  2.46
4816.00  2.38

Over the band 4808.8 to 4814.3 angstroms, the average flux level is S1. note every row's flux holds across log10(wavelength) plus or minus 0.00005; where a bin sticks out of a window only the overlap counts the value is 2.4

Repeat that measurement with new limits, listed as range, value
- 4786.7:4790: 2.32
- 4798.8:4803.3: 2.24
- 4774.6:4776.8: 2.31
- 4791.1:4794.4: 2.04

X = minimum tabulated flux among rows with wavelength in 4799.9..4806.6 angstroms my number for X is 2.16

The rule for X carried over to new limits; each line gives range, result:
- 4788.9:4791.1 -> 2.43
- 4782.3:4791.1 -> 2.15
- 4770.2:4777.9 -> 1.88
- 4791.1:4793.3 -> 1.98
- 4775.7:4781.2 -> 2.18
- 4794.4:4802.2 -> 2.02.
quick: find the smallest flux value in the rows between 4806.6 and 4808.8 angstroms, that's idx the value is 2.22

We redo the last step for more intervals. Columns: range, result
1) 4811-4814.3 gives 2.35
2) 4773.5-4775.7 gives 2.3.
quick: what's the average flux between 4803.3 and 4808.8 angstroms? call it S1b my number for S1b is 2.28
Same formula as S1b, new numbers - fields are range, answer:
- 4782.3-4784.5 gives 2.17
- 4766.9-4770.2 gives 2.22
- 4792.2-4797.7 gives 2.06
